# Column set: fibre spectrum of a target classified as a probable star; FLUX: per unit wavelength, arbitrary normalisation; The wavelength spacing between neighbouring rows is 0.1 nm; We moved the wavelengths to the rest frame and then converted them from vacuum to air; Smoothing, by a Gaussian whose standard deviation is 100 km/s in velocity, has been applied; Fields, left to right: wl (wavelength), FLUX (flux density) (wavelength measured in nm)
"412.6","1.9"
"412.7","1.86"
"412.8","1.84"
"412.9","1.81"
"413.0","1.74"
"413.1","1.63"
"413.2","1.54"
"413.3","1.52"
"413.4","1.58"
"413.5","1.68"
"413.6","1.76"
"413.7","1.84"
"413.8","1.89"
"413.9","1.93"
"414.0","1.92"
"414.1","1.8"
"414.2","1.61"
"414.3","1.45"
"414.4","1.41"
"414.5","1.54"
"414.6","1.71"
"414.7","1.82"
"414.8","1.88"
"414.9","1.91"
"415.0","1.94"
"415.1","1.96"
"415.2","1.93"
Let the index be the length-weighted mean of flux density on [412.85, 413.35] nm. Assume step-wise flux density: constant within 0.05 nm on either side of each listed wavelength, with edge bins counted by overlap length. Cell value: 1.65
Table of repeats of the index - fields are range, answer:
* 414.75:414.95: 1.9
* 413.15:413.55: 1.58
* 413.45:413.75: 1.76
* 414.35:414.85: 1.67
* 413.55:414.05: 1.87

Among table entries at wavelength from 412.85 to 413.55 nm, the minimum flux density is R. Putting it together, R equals 1.52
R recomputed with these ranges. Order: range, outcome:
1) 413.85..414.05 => 1.92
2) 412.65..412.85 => 1.84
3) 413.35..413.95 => 1.58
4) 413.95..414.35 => 1.45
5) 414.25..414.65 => 1.41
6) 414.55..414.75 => 1.71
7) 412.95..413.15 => 1.63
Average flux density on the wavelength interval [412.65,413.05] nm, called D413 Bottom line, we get 1.81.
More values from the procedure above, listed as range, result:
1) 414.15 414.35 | 1.53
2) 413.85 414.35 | 1.74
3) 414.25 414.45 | 1.43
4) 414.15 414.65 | 1.54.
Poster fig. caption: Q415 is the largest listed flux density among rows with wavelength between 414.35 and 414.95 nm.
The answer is 1.91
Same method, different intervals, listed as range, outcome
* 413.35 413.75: 1.84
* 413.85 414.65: 1.93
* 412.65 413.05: 1.86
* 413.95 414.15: 1.92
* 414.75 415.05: 1.94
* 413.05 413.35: 1.63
